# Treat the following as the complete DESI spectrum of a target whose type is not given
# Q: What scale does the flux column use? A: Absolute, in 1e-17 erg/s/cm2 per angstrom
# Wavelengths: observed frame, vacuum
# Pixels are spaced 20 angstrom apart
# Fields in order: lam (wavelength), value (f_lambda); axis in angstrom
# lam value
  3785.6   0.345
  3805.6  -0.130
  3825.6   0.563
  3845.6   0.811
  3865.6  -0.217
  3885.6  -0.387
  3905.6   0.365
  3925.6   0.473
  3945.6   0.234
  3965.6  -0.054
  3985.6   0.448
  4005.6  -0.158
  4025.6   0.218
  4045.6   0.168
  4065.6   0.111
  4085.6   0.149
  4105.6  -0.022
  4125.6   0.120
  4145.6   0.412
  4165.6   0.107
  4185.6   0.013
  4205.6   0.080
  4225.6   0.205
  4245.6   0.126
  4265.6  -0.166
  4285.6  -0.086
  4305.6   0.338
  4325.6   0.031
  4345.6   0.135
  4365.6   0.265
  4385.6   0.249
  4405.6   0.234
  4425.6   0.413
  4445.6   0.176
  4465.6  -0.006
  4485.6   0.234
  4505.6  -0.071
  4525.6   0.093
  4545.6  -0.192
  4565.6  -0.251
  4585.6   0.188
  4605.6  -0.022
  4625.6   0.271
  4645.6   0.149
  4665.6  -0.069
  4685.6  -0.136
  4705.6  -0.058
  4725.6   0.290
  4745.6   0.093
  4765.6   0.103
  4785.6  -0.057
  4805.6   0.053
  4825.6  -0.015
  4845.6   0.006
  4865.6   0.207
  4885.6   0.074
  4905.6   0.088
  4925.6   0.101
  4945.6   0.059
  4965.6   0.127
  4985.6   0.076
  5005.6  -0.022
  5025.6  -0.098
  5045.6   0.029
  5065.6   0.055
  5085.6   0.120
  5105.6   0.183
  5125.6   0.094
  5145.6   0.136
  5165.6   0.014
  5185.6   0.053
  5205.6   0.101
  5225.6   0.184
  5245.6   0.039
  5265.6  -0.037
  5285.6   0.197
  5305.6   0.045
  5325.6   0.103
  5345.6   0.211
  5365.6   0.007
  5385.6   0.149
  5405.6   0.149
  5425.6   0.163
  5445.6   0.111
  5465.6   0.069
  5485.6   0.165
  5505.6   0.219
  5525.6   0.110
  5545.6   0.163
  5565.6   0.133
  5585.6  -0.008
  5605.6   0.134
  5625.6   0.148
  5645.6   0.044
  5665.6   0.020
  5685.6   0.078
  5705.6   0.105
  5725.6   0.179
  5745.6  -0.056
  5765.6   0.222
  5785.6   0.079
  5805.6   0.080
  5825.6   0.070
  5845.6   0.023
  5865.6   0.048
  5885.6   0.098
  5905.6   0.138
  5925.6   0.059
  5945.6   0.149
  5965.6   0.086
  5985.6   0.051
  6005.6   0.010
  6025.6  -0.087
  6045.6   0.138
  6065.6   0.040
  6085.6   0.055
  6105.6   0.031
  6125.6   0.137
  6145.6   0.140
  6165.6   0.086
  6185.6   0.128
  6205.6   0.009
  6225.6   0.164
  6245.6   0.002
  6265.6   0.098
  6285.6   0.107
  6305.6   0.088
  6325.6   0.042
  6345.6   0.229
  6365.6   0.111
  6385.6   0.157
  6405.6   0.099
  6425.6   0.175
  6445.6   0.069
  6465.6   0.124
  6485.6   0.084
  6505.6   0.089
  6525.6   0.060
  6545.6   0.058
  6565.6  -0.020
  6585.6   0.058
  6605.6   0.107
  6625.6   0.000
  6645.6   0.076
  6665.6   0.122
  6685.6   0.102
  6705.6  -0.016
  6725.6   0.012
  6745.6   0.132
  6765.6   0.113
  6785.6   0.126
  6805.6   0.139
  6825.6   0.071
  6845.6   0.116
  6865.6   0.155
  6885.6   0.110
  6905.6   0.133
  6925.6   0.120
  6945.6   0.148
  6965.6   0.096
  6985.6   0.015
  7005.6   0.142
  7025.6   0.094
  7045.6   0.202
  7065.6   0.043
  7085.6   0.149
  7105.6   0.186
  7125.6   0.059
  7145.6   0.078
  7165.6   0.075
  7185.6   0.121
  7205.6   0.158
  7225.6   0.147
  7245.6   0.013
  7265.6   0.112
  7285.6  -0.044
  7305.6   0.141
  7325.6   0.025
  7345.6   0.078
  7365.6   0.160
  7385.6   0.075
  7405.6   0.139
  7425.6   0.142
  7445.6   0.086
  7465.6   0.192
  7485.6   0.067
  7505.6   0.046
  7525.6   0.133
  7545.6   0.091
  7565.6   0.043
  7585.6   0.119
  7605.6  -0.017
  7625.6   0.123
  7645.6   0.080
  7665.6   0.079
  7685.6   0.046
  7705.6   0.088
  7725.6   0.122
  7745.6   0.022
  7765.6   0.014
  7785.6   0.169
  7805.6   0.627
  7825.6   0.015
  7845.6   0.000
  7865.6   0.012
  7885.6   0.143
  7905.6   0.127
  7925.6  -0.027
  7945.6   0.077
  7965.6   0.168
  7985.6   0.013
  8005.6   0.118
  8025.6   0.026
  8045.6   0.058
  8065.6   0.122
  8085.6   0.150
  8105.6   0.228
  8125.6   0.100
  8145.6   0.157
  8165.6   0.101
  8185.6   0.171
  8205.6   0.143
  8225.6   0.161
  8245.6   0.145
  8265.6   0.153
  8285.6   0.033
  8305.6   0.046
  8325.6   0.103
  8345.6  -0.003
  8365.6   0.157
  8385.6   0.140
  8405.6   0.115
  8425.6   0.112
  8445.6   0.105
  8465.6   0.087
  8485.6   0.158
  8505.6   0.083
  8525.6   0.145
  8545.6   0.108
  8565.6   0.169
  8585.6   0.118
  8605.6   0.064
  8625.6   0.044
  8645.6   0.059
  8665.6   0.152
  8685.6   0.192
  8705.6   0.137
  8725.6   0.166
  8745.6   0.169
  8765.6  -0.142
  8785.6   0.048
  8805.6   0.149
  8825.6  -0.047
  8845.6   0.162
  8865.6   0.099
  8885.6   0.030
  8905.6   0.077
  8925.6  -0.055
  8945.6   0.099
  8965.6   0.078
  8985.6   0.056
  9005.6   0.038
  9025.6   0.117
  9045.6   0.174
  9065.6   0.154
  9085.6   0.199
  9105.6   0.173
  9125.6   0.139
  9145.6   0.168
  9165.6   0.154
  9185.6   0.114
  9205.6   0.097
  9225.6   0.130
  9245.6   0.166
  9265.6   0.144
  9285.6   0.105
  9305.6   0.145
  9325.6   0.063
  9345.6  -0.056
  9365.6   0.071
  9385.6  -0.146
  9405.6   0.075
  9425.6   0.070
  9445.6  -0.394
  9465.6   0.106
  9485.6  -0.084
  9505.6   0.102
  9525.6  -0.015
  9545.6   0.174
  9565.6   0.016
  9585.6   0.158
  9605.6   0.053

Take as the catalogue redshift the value 1.095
